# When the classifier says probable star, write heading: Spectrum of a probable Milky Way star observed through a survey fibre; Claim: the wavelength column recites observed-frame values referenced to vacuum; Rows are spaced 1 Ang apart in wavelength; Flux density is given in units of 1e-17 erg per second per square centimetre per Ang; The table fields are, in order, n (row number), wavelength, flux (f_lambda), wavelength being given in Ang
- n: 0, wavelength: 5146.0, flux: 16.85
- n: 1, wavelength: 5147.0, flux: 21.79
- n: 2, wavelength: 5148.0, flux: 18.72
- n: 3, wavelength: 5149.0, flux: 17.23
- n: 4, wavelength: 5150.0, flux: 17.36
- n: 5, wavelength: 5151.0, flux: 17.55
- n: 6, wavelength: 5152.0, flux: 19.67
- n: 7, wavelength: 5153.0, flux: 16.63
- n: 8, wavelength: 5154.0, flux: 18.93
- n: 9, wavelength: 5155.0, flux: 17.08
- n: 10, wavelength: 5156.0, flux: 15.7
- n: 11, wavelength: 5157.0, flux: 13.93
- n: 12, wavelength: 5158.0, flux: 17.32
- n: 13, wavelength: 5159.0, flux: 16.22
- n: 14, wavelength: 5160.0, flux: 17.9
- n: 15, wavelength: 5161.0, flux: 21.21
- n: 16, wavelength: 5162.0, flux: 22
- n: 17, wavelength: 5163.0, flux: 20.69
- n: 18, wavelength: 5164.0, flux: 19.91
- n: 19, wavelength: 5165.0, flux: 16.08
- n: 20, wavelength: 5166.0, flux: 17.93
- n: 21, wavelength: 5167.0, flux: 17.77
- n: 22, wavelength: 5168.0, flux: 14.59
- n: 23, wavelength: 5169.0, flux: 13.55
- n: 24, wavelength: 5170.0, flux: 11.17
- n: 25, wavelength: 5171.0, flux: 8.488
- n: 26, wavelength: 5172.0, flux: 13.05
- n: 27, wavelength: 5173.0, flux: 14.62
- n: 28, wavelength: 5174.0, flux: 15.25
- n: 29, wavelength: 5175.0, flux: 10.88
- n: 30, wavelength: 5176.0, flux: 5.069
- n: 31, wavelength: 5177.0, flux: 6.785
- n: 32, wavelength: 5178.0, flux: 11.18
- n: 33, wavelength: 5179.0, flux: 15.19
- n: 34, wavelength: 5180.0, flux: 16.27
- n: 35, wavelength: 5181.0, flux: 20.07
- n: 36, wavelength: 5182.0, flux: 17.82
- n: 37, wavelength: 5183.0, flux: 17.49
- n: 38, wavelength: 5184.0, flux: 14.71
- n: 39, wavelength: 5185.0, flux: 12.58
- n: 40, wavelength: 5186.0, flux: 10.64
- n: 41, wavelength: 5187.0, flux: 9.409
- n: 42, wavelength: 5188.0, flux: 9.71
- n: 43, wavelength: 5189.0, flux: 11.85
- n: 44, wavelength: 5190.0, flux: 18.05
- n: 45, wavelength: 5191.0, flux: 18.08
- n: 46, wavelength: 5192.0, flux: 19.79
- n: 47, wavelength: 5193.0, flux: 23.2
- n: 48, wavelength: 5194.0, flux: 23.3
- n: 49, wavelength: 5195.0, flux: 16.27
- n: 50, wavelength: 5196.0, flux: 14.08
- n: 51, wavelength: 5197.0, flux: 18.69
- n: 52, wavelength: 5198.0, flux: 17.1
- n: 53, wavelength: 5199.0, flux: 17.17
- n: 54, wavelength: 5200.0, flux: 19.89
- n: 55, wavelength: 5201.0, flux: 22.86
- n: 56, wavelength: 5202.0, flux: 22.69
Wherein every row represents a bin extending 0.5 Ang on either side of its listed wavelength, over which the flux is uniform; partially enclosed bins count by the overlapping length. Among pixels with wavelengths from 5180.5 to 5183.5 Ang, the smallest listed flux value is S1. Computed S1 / 17.49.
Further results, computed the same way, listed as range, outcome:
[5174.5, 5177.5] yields 5.069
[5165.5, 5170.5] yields 11.17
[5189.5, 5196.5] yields 14.08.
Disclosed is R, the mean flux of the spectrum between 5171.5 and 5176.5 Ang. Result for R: 11.8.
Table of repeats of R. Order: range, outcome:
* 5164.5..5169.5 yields 16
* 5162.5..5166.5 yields 18.7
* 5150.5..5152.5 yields 18.6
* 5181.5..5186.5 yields 14.6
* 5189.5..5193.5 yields 19.8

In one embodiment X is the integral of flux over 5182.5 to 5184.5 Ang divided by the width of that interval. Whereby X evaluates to 16.1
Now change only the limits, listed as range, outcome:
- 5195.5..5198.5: 16.6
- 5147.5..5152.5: 18.1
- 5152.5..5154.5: 17.8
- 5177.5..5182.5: 16.1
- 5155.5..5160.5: 16.2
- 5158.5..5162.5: 19.3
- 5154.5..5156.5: 16.4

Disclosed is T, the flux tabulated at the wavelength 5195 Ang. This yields 16.27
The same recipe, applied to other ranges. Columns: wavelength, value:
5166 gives 17.93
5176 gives 5.069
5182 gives 17.82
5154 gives 18.93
